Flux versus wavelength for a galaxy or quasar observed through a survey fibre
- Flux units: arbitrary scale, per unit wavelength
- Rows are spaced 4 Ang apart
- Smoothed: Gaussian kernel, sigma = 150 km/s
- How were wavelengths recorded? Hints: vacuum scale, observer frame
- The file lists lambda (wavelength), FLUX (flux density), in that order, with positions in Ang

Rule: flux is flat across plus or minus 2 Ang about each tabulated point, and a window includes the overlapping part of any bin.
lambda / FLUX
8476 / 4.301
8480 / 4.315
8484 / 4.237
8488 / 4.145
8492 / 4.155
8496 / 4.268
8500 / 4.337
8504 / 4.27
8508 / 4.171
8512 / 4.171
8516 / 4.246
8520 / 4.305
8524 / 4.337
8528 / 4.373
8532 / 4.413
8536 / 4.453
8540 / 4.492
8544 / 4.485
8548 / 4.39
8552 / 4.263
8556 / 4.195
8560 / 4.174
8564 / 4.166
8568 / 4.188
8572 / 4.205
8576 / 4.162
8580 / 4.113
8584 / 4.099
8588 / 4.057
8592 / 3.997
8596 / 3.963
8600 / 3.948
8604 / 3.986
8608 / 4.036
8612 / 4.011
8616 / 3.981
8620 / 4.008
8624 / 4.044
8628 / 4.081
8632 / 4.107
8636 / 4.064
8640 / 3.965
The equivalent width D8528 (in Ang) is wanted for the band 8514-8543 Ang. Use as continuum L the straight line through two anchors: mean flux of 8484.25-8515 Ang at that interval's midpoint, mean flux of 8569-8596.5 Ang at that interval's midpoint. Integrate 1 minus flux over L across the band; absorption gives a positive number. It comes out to -1.4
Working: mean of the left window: 4.22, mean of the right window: 4.1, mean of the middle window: 4.38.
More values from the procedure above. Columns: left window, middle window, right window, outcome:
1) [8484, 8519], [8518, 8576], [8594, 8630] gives -2.5 Ang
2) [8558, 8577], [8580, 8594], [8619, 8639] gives 0.3 Ang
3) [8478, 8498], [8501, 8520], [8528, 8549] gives 0.4 Ang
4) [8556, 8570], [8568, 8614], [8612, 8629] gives 0.5 Ang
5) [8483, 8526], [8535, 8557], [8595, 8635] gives -1.2 Ang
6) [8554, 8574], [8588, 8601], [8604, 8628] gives 0.3 Ang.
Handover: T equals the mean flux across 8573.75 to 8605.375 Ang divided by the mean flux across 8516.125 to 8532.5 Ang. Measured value 0.93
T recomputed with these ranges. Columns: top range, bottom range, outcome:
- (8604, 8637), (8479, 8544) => 0.94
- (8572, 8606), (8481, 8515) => 0.96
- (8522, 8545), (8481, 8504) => 1.04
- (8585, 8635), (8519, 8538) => 0.92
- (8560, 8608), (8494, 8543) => 0.94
